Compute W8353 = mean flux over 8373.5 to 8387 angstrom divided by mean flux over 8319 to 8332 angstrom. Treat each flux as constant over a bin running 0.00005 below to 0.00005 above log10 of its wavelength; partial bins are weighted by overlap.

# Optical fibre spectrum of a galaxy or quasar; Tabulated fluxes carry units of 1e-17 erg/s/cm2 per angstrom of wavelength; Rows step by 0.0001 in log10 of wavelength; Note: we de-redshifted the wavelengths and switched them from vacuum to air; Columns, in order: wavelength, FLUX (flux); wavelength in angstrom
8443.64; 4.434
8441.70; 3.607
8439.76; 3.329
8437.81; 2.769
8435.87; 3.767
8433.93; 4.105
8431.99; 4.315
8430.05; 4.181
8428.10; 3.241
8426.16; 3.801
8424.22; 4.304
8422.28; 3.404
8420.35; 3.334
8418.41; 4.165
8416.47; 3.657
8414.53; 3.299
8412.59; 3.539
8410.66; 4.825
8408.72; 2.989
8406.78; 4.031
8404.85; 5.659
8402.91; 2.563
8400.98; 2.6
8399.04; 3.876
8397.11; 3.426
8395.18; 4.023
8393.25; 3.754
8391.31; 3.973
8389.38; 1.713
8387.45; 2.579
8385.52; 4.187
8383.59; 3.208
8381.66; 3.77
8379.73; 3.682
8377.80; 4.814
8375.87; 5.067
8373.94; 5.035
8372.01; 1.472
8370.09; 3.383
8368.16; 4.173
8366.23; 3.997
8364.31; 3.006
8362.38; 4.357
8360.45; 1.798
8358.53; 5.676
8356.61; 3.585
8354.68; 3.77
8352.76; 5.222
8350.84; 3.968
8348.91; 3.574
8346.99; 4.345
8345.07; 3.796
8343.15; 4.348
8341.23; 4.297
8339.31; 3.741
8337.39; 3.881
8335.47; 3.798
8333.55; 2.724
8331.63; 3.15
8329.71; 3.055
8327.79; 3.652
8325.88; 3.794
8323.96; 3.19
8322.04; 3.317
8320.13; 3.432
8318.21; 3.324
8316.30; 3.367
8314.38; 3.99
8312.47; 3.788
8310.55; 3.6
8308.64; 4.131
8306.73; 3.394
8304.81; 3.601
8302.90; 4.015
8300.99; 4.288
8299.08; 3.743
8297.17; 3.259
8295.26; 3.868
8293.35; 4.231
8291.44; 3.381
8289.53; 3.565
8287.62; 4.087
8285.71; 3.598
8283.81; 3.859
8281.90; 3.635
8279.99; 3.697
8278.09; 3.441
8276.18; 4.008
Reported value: 1.2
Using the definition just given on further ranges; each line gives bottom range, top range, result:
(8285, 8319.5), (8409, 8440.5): 1.00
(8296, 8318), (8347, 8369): 1.06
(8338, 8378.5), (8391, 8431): 0.94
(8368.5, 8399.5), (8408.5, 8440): 1.03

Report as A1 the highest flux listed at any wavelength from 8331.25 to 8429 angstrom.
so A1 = 5.676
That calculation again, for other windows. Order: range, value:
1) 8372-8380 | 5.067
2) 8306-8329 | 4.131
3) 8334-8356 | 5.222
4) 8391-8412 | 5.659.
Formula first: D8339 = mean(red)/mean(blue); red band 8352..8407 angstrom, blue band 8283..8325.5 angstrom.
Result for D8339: 1.0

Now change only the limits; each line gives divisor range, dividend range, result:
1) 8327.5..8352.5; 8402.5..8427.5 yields 1.02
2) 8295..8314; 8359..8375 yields 0.92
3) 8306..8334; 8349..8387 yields 1.12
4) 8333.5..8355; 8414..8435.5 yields 0.95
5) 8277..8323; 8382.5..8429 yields 0.97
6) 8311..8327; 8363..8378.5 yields 1.09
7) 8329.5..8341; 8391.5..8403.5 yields 0.99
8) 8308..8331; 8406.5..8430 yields 1.05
